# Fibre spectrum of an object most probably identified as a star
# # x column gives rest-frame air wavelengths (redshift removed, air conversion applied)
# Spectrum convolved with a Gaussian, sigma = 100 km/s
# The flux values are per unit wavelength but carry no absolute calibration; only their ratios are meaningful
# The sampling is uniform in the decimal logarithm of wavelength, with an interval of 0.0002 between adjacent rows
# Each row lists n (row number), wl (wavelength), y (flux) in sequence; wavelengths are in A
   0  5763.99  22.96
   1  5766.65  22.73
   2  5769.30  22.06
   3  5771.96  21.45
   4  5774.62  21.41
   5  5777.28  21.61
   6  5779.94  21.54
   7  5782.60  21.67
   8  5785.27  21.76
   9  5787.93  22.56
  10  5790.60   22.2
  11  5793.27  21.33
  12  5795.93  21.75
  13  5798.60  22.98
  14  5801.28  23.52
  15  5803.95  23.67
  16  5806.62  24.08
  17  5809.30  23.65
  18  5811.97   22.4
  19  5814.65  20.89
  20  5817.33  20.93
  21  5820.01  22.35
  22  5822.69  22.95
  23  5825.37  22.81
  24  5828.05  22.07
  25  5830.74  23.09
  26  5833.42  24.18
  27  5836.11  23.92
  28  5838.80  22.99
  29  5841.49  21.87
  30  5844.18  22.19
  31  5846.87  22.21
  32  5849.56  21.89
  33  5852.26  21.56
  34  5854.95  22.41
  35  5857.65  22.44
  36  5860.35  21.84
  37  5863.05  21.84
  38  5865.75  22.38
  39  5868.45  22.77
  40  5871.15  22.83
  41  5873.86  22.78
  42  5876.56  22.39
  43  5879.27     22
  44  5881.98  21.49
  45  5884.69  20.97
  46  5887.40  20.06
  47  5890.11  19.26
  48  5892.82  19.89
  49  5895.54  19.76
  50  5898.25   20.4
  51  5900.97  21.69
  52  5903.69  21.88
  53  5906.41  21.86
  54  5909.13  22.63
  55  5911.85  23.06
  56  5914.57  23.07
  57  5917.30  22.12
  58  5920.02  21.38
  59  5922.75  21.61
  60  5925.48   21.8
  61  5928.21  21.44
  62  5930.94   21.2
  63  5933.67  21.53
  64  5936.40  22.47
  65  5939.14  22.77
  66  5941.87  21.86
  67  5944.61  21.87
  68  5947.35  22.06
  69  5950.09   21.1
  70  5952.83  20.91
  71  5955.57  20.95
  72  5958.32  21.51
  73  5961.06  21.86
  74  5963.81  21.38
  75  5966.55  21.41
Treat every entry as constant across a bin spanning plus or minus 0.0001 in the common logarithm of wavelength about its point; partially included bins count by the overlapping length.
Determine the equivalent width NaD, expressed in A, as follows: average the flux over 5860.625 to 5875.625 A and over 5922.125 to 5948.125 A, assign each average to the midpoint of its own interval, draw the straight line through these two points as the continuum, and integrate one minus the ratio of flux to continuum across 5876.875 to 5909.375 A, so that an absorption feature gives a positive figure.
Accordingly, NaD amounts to 1.8 A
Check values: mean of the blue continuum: 22.5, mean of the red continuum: 21.9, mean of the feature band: 21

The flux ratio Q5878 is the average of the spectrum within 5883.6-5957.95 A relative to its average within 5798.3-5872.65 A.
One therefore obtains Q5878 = 1.0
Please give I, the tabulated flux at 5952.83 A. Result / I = 20.91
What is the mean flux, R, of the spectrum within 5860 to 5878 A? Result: 22.4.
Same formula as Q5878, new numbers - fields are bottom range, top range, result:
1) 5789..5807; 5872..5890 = 0.95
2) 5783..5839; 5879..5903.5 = 0.91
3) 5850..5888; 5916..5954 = 0.99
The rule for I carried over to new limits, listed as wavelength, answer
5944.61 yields 21.87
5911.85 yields 23.06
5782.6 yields 21.67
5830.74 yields 23.09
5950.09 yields 21.1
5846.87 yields 22.21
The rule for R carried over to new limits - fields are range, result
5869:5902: 21.2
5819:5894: 22.1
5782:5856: 22.5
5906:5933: 22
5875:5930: 21.4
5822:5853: 22.7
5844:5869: 22.1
